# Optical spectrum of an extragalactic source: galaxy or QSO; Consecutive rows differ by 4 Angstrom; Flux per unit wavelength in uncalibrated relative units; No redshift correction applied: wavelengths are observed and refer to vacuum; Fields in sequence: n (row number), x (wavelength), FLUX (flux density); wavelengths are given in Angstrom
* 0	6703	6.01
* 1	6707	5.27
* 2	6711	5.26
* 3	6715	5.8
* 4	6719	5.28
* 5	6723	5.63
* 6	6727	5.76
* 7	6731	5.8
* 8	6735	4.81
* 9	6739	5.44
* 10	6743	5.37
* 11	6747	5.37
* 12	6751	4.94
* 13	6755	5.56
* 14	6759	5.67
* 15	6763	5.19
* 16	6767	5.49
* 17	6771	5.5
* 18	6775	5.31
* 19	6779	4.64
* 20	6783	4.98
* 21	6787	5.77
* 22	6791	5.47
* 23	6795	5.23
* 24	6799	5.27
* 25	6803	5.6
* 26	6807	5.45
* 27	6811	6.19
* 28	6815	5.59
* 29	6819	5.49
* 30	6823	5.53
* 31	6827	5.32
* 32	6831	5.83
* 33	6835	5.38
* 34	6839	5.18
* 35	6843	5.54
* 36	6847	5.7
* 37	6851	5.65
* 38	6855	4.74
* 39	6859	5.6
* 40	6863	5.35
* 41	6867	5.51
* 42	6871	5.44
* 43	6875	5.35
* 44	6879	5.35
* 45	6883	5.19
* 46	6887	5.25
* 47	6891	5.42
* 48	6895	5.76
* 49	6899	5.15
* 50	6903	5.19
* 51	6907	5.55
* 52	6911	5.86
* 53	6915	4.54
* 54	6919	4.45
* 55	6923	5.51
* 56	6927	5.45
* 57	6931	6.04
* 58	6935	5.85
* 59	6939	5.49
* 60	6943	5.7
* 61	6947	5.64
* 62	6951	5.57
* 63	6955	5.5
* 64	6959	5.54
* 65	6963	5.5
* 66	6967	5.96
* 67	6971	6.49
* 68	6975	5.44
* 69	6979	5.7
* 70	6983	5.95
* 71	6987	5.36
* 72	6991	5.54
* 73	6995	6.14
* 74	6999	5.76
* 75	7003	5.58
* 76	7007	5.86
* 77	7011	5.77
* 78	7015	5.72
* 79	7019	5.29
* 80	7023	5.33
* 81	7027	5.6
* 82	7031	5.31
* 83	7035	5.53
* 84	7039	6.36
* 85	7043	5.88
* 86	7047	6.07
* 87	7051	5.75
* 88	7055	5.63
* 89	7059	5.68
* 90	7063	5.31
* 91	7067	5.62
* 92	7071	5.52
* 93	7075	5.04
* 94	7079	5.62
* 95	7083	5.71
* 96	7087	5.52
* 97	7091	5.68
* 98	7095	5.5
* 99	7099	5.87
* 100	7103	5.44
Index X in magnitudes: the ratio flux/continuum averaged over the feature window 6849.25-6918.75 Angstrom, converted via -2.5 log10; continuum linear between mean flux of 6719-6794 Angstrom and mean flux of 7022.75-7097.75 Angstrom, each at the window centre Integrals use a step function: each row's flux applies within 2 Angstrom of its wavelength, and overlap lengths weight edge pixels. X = 0.03 mag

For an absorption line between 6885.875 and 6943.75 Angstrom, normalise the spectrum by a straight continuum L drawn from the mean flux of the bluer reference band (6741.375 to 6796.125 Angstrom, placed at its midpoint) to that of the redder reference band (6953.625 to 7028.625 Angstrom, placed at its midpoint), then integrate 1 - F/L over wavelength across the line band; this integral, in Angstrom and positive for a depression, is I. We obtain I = 1.6 Angstrom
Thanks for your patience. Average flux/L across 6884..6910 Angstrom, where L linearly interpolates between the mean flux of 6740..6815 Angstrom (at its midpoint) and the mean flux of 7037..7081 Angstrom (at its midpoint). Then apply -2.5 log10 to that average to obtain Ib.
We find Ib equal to 0.02 mag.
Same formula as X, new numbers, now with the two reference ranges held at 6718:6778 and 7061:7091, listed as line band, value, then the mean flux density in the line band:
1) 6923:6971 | -0.05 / 5.69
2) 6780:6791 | 0.02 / 5.33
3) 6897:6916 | 0.03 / 5.3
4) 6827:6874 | 0.00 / 5.44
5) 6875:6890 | 0.03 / 5.29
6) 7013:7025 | 0.01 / 5.45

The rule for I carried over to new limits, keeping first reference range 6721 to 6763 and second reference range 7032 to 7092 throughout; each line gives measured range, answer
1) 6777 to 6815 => 0.4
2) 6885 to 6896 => 0.2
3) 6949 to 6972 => -0.6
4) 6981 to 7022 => -0.6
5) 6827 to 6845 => 0.1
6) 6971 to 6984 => -0.5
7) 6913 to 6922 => 1.5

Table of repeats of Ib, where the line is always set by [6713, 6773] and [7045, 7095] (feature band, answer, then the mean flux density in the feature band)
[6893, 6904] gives 0.026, 5.38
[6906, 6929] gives 0.062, 5.21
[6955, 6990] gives -0.034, 5.72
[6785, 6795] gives -0.016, 5.54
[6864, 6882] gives 0.021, 5.4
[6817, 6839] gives 0.000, 5.48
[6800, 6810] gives -0.019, 5.57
